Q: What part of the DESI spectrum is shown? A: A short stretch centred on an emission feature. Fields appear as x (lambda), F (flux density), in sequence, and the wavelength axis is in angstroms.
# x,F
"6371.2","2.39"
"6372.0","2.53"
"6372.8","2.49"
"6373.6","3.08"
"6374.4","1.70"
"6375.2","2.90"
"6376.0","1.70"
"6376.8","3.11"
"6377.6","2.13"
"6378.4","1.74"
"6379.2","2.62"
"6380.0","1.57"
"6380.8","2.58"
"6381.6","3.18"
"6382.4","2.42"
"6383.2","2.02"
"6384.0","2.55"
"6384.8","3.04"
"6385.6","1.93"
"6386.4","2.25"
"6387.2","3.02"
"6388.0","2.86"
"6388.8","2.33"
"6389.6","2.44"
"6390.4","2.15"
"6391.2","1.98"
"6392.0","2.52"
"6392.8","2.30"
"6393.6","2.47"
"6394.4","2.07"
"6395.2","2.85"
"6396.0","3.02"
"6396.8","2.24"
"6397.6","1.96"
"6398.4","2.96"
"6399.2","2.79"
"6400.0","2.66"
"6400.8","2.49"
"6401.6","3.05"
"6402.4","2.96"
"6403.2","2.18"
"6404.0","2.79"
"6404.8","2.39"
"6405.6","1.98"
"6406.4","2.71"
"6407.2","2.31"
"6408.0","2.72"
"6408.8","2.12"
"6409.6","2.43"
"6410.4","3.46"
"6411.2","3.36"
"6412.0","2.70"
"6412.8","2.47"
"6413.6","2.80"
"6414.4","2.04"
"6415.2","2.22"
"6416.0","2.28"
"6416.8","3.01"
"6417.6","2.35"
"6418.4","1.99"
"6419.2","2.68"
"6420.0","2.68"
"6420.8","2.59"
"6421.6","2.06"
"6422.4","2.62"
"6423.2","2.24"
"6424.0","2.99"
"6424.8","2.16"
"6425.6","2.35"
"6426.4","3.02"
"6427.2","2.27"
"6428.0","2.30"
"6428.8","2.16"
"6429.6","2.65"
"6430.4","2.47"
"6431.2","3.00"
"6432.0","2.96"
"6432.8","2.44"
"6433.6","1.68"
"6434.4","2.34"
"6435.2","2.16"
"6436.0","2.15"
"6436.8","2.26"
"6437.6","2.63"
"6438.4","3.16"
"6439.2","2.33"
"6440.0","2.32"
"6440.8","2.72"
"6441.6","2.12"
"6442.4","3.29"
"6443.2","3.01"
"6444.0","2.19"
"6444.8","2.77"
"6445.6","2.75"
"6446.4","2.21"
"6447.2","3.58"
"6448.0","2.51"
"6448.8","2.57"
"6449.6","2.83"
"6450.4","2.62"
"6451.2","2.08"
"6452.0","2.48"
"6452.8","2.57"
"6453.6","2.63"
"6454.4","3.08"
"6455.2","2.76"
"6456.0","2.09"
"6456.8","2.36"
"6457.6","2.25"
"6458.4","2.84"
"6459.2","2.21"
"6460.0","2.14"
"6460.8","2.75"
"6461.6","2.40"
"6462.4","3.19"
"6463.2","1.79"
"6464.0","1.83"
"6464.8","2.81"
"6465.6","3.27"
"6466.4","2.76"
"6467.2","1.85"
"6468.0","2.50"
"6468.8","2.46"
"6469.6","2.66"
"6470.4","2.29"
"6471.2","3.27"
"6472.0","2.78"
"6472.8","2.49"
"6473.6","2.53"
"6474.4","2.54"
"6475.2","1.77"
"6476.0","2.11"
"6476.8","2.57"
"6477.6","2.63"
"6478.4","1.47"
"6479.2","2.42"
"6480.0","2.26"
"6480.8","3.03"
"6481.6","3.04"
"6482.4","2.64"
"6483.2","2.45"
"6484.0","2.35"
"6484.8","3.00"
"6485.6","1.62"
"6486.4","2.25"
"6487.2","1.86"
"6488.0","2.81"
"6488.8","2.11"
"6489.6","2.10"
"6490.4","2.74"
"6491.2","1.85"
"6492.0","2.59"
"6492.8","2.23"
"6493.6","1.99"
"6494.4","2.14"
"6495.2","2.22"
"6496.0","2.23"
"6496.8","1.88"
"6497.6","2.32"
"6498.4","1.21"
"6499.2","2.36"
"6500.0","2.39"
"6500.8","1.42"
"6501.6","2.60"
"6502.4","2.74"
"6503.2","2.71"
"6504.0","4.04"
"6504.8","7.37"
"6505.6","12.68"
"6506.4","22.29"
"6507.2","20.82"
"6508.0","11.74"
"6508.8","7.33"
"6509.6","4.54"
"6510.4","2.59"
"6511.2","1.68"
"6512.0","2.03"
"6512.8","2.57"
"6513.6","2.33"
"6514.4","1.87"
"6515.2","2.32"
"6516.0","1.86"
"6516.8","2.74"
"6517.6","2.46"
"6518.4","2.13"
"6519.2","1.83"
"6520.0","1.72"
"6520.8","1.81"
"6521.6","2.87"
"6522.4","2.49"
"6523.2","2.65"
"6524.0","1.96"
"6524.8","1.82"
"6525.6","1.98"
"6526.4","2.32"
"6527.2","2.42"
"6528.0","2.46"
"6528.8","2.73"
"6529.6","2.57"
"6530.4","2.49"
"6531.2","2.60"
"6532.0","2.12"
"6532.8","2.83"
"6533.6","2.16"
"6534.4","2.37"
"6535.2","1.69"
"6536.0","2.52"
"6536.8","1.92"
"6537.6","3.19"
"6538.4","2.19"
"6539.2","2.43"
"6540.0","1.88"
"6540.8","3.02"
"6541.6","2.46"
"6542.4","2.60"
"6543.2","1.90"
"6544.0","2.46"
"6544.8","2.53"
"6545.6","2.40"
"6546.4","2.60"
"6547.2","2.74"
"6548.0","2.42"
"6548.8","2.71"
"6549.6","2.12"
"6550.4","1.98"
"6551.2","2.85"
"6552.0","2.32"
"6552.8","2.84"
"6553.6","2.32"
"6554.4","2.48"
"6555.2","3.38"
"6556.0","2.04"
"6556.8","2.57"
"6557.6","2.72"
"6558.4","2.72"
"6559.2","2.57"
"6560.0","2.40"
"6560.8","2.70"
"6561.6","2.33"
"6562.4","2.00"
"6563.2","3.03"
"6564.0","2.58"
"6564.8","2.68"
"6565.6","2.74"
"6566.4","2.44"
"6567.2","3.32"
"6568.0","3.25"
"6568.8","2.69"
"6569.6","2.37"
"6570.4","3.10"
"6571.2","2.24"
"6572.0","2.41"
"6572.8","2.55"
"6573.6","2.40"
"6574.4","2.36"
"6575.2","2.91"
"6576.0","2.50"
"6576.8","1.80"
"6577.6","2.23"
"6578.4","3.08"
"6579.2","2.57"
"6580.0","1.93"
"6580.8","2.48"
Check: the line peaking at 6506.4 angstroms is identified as H-beta 4861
